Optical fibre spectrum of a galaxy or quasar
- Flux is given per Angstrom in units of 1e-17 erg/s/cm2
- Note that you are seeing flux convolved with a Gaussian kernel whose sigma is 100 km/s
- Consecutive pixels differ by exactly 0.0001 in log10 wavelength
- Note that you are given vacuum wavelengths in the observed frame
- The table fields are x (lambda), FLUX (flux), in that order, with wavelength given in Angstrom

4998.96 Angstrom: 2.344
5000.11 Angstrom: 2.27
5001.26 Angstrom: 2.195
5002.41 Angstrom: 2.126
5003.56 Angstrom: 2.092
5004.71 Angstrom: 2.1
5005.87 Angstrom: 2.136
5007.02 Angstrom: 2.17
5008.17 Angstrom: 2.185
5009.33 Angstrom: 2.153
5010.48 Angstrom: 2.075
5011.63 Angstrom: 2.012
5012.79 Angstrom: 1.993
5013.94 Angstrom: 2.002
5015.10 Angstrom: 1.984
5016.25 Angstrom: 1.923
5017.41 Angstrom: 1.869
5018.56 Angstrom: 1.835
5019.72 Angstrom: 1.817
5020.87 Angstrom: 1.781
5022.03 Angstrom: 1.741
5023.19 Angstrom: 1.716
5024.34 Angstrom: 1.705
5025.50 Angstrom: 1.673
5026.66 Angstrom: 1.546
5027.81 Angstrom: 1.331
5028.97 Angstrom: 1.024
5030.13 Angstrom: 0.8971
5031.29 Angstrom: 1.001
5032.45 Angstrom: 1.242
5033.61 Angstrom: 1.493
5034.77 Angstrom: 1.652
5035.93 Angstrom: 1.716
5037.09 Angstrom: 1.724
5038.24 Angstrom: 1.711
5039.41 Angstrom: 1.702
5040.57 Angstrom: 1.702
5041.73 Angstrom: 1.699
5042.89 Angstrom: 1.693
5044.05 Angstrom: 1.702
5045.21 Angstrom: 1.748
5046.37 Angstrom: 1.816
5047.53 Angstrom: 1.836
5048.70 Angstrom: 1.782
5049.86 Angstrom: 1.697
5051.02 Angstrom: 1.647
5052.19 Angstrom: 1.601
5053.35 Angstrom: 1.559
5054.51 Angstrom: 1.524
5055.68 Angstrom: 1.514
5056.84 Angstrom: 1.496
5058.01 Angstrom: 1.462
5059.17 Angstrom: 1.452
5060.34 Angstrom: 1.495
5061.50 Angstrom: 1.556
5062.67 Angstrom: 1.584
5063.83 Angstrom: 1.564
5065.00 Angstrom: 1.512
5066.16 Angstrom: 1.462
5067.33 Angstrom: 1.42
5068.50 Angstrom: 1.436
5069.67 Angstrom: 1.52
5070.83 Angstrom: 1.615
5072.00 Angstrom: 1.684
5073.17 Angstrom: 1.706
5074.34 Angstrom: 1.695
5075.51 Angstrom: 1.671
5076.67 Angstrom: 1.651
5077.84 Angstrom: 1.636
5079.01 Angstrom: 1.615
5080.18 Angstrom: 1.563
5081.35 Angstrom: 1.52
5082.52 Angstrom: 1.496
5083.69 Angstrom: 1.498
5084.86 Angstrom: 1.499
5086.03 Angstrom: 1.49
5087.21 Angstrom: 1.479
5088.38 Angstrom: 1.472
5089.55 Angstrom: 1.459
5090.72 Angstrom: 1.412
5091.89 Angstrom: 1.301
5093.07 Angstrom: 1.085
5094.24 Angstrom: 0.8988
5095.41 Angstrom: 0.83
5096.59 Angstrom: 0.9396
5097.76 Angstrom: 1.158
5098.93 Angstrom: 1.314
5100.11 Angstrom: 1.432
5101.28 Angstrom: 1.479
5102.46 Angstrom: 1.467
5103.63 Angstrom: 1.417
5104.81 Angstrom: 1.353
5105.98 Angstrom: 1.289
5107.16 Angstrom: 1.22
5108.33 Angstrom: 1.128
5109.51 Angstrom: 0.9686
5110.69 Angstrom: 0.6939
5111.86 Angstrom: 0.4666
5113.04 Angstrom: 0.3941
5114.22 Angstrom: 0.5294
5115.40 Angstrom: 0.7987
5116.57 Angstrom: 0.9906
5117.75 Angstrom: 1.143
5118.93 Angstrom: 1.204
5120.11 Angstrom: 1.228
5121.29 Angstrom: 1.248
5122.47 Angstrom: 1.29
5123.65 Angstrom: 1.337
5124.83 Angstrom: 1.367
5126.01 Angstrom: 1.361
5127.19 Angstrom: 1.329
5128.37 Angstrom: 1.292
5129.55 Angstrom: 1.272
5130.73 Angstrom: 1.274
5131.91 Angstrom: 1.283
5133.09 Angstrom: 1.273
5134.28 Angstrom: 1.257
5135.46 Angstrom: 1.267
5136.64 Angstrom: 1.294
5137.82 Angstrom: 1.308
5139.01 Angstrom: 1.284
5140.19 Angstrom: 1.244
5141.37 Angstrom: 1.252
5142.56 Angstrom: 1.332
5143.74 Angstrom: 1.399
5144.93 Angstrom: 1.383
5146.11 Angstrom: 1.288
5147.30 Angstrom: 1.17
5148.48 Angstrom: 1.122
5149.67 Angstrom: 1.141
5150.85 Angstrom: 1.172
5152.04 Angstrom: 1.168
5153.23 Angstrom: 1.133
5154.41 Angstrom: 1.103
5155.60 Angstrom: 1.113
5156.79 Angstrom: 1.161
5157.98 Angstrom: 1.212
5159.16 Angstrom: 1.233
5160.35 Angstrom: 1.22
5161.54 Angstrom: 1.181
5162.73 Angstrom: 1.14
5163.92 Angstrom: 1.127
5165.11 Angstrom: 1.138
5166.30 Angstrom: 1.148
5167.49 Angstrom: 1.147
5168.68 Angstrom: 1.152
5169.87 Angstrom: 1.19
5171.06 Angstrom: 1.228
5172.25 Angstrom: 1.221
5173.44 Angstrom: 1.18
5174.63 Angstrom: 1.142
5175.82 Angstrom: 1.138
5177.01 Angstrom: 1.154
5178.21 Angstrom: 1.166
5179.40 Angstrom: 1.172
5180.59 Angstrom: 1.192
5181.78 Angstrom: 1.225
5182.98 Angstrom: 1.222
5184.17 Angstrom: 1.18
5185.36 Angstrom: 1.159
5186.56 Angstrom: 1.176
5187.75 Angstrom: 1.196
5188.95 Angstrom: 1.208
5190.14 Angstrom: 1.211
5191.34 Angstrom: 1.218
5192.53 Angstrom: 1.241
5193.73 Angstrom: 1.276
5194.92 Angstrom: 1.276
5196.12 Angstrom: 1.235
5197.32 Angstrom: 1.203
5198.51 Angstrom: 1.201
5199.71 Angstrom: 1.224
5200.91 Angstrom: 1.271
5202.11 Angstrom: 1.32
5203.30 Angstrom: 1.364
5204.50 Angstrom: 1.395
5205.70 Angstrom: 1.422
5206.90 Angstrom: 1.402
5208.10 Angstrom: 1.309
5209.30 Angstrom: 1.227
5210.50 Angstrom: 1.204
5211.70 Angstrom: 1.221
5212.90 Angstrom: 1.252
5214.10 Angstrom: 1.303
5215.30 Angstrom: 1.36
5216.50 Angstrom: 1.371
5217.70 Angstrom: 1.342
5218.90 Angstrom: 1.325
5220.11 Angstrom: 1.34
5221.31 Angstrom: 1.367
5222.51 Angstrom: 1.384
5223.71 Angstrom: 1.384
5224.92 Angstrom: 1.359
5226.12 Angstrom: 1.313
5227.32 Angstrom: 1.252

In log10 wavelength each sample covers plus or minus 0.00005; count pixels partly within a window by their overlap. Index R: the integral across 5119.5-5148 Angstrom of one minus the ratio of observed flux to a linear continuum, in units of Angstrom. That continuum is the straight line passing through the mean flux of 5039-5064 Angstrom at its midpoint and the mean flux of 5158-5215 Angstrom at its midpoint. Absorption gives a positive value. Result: 1.8 Angstrom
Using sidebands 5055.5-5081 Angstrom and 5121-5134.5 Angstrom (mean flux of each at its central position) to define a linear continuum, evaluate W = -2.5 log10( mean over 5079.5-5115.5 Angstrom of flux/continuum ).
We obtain 0.20 mag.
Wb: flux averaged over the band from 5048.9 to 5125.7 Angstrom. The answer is 1.35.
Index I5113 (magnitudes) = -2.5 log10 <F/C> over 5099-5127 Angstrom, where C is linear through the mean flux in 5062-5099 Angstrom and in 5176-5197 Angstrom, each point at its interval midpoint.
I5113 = 0.212 mag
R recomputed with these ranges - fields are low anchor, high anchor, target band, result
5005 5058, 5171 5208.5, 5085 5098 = 2.5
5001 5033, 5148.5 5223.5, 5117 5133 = 1.7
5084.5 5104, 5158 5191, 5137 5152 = -0.4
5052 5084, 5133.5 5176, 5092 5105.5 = 2.0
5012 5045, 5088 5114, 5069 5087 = -4.1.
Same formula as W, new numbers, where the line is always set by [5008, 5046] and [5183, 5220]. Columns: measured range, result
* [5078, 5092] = 0.04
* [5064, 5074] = 0.03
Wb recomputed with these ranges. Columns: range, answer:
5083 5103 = 1.31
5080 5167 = 1.21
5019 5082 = 1.58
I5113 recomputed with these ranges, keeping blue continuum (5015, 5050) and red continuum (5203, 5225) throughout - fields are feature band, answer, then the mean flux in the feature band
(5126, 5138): 0.14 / 1.29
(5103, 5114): 0.47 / 0.979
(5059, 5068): 0.05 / 1.51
